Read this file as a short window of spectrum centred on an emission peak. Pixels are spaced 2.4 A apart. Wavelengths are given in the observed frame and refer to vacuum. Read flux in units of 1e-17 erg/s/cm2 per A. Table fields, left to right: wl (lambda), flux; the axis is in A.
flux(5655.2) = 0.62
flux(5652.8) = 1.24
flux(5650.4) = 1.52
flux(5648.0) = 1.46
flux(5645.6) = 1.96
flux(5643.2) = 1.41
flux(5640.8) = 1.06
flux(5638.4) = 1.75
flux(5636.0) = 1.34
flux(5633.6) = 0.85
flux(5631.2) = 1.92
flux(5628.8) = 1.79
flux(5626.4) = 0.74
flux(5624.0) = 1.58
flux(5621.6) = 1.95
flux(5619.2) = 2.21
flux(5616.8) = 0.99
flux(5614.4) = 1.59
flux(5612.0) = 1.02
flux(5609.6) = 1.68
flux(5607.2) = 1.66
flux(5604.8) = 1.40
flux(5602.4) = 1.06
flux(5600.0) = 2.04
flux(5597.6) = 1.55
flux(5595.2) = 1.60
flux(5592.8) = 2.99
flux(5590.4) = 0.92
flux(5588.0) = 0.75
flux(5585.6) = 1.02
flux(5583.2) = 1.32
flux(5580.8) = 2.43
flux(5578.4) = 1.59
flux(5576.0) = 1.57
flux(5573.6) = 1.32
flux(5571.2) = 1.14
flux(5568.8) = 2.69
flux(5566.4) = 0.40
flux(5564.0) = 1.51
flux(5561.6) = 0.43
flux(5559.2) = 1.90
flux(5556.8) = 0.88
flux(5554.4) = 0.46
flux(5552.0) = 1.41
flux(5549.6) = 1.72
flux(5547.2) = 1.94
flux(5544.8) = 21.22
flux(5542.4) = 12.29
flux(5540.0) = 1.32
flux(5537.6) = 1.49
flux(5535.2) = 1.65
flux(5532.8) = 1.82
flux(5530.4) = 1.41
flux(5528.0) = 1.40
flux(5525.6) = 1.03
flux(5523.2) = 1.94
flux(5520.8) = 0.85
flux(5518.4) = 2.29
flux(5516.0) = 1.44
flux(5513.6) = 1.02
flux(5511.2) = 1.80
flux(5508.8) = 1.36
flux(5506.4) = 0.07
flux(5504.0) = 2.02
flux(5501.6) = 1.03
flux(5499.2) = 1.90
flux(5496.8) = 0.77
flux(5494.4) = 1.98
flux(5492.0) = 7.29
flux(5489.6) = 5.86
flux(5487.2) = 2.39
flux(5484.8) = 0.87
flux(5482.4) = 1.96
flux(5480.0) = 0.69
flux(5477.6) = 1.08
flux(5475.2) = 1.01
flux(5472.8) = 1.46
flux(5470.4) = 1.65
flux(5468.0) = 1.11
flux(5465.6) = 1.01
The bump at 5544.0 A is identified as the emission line [O III] 5007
